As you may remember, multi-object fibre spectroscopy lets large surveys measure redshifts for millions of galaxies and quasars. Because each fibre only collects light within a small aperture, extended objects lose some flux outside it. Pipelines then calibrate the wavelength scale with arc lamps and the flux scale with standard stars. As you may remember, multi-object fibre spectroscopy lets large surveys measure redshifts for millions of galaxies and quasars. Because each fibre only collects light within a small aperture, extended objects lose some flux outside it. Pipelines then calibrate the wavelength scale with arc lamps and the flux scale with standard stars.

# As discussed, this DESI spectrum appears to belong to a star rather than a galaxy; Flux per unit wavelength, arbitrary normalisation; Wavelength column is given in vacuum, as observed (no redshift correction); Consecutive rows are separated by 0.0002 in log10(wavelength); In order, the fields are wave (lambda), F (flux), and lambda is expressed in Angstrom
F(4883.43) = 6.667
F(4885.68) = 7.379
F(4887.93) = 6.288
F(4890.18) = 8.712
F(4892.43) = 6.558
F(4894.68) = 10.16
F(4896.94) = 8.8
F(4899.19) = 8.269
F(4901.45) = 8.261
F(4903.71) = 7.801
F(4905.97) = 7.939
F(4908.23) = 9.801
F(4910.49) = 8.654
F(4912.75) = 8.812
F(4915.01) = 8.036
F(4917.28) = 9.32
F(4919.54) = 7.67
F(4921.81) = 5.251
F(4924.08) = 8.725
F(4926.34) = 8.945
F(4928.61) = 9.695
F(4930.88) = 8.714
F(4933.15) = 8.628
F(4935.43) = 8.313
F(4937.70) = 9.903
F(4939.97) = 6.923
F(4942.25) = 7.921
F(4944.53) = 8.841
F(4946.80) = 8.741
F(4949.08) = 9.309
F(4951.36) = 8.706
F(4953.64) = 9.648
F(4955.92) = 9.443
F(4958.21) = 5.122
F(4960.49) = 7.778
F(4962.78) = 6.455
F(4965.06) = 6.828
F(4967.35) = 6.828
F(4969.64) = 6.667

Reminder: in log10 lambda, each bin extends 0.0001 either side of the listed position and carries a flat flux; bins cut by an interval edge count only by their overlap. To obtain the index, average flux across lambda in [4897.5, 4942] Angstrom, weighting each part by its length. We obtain 8.4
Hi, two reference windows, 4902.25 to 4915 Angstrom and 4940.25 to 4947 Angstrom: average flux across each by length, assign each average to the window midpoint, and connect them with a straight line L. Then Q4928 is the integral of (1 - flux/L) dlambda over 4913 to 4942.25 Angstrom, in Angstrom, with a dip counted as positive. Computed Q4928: 0.2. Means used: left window 8.54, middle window 8.34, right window 8.27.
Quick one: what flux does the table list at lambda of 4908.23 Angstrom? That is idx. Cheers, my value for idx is 9.801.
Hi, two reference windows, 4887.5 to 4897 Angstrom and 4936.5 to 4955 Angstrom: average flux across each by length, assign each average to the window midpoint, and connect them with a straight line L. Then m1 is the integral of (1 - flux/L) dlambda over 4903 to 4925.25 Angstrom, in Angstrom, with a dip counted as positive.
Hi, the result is 0.51 Angstrom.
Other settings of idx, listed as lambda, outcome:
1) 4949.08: 9.309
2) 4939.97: 6.923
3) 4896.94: 8.8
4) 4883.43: 6.667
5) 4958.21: 5.122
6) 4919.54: 7.67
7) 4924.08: 8.725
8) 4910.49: 8.654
